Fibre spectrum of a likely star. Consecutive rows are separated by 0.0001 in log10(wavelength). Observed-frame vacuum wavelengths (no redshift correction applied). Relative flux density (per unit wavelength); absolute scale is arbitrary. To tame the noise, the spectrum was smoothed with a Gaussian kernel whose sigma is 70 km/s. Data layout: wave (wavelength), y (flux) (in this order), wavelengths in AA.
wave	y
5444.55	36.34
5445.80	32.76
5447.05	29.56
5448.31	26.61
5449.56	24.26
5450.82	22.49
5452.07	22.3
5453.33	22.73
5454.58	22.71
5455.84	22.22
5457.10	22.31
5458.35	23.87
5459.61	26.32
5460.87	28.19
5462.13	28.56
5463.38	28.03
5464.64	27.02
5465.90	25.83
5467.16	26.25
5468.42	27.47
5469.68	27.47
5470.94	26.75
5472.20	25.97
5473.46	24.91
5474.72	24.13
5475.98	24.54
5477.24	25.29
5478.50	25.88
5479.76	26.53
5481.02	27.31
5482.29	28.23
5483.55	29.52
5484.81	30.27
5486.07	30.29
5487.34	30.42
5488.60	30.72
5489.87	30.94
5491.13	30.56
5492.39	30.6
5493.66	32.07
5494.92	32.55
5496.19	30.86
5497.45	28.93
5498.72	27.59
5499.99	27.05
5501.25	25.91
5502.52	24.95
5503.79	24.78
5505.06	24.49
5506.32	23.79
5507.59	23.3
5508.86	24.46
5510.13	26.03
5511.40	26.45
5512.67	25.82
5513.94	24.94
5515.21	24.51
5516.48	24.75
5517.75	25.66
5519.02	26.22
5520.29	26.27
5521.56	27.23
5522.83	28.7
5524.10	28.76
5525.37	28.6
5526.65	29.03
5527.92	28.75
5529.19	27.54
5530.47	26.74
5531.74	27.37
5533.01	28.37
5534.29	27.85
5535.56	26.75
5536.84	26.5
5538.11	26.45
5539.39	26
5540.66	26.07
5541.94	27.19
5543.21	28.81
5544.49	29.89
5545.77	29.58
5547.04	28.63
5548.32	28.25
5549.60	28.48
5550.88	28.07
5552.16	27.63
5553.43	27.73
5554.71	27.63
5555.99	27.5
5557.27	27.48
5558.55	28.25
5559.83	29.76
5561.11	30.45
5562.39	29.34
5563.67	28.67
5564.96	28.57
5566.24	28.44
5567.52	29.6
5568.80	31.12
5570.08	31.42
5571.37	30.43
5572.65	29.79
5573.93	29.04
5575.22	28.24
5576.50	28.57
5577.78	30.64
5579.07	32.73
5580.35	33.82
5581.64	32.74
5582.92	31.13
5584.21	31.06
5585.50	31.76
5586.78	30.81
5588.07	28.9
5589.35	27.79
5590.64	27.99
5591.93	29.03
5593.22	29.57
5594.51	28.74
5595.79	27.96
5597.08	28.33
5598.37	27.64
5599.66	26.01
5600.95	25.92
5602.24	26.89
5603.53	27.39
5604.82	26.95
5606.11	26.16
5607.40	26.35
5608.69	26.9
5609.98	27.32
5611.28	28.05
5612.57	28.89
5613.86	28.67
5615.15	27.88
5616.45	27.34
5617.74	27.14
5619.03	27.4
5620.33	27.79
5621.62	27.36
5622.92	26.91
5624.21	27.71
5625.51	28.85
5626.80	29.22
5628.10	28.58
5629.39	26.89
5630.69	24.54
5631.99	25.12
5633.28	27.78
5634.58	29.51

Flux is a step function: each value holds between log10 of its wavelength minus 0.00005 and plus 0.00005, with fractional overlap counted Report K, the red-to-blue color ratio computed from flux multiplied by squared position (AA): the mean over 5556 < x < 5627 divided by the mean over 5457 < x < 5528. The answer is 1.1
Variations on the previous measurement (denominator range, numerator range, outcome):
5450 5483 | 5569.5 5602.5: 1.21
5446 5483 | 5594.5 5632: 1.12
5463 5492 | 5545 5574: 1.08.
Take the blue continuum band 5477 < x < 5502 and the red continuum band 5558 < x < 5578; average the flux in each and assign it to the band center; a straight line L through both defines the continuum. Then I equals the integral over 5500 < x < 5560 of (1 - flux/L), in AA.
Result 4.83 AA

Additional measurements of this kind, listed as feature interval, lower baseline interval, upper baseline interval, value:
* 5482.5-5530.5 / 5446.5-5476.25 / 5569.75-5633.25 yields -2.3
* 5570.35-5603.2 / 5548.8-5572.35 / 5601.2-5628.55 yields -1.3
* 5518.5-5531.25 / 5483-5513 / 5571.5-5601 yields 0.3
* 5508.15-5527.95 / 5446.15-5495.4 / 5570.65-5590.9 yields 1.3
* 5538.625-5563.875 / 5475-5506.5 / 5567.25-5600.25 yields 0.9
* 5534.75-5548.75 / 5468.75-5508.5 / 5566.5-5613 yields 0.4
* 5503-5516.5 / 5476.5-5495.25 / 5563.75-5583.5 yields 2.2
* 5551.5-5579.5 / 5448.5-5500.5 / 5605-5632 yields -2.0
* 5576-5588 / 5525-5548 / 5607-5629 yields -1.6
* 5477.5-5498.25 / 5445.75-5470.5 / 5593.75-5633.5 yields -2.9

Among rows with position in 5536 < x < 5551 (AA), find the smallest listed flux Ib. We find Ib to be 26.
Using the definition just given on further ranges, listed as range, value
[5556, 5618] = 25.92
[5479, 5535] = 23.3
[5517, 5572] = 25.66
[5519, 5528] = 26.22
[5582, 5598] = 27.79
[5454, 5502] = 22.22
